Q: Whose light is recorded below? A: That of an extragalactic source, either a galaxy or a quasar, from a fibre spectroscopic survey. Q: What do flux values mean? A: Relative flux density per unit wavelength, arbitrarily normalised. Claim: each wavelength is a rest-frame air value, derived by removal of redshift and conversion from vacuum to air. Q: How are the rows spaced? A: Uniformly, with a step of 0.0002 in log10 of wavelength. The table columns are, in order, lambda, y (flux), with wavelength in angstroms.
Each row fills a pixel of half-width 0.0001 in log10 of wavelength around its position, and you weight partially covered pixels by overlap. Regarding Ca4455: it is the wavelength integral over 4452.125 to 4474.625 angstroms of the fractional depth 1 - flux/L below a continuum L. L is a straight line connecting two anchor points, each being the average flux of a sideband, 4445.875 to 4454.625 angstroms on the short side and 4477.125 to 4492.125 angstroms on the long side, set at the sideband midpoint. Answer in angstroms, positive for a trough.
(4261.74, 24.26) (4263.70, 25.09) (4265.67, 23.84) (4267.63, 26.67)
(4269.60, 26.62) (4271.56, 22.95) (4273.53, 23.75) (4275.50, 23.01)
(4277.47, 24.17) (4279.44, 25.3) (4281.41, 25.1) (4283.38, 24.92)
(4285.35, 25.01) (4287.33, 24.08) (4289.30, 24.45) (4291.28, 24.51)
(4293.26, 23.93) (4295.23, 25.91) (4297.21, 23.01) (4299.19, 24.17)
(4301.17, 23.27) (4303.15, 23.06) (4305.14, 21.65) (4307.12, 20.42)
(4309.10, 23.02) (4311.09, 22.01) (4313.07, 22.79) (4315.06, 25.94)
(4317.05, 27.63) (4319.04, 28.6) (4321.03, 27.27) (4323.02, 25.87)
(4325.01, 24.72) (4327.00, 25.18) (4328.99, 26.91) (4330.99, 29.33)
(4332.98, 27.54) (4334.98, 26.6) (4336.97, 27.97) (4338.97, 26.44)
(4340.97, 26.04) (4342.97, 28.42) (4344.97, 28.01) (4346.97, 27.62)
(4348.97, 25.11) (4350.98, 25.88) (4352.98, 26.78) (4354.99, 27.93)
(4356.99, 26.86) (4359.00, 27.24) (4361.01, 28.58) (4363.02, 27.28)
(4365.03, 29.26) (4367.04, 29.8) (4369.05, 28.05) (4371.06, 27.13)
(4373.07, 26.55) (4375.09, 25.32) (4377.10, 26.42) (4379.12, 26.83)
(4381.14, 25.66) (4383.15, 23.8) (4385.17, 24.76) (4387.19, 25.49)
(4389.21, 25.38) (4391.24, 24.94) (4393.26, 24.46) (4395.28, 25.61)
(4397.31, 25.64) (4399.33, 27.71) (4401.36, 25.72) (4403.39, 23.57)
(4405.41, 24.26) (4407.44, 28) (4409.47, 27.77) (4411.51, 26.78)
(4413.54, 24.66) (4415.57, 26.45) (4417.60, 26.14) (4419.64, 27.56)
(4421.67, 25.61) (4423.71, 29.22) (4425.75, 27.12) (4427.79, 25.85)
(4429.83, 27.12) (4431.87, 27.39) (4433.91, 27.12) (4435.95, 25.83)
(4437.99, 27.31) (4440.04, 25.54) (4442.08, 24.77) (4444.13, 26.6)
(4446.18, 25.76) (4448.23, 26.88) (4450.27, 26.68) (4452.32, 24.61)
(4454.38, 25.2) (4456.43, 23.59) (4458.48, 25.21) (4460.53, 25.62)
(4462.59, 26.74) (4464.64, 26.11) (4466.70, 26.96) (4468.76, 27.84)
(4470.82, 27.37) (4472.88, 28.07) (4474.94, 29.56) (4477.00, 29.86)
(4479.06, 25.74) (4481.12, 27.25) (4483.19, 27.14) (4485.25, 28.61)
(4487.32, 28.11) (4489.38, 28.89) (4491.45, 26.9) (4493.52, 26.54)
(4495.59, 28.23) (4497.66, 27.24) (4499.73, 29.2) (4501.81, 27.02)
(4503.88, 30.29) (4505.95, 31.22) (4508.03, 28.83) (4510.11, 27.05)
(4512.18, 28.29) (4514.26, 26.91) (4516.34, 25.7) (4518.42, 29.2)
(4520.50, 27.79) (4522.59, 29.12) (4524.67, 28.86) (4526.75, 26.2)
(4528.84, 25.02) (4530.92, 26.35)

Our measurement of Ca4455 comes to 0.3 angstroms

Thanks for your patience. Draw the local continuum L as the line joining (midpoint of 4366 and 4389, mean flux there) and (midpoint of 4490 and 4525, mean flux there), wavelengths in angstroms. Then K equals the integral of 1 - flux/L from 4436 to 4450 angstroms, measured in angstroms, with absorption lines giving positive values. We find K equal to 0.6 angstroms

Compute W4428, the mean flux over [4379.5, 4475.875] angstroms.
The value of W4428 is 26.2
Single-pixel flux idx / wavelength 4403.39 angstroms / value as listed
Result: 23.57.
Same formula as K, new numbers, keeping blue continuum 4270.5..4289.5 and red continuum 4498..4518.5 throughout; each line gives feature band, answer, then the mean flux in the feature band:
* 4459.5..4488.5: 0.2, 27.5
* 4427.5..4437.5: 0.1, 26.8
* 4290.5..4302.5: 0.2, 24.1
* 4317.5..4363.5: -3.1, 27.1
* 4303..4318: 0.9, 23.3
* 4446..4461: 1.0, 25.4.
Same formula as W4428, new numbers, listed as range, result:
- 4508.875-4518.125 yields 27.2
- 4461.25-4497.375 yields 27.6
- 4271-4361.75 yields 25.4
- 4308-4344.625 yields 26.3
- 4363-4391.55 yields 26.5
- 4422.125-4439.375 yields 27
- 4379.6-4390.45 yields 25.1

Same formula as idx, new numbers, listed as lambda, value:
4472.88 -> 28.07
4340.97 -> 26.04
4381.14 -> 25.66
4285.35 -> 25.01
